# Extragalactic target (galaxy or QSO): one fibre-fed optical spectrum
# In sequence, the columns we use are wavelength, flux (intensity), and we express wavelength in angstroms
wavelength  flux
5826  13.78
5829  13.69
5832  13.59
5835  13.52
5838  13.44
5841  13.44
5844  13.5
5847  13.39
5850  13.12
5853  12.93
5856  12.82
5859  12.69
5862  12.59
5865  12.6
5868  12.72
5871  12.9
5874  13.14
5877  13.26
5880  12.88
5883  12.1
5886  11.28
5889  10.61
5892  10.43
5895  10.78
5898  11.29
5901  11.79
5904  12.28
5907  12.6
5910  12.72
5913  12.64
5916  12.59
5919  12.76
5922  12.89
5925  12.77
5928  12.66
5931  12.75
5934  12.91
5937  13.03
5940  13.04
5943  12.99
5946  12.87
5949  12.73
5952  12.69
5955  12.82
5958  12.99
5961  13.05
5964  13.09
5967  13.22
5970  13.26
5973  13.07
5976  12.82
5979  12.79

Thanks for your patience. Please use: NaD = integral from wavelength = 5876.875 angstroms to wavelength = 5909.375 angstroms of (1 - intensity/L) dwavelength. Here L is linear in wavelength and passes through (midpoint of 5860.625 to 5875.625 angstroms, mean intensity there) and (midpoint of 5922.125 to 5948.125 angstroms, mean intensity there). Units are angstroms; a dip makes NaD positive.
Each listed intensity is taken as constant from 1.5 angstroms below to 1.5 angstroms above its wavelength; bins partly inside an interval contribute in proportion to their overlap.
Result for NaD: 2.8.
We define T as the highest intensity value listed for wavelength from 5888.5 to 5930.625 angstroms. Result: 12.89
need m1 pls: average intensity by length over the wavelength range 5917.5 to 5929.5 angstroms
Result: 12.8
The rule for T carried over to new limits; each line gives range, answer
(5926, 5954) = 13.04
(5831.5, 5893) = 13.59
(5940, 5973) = 13.26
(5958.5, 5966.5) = 13.09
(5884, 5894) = 11.28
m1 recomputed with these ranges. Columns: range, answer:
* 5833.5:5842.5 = 13.5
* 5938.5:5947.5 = 13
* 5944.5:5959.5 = 12.8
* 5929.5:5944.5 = 12.9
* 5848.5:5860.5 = 12.9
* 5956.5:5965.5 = 13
